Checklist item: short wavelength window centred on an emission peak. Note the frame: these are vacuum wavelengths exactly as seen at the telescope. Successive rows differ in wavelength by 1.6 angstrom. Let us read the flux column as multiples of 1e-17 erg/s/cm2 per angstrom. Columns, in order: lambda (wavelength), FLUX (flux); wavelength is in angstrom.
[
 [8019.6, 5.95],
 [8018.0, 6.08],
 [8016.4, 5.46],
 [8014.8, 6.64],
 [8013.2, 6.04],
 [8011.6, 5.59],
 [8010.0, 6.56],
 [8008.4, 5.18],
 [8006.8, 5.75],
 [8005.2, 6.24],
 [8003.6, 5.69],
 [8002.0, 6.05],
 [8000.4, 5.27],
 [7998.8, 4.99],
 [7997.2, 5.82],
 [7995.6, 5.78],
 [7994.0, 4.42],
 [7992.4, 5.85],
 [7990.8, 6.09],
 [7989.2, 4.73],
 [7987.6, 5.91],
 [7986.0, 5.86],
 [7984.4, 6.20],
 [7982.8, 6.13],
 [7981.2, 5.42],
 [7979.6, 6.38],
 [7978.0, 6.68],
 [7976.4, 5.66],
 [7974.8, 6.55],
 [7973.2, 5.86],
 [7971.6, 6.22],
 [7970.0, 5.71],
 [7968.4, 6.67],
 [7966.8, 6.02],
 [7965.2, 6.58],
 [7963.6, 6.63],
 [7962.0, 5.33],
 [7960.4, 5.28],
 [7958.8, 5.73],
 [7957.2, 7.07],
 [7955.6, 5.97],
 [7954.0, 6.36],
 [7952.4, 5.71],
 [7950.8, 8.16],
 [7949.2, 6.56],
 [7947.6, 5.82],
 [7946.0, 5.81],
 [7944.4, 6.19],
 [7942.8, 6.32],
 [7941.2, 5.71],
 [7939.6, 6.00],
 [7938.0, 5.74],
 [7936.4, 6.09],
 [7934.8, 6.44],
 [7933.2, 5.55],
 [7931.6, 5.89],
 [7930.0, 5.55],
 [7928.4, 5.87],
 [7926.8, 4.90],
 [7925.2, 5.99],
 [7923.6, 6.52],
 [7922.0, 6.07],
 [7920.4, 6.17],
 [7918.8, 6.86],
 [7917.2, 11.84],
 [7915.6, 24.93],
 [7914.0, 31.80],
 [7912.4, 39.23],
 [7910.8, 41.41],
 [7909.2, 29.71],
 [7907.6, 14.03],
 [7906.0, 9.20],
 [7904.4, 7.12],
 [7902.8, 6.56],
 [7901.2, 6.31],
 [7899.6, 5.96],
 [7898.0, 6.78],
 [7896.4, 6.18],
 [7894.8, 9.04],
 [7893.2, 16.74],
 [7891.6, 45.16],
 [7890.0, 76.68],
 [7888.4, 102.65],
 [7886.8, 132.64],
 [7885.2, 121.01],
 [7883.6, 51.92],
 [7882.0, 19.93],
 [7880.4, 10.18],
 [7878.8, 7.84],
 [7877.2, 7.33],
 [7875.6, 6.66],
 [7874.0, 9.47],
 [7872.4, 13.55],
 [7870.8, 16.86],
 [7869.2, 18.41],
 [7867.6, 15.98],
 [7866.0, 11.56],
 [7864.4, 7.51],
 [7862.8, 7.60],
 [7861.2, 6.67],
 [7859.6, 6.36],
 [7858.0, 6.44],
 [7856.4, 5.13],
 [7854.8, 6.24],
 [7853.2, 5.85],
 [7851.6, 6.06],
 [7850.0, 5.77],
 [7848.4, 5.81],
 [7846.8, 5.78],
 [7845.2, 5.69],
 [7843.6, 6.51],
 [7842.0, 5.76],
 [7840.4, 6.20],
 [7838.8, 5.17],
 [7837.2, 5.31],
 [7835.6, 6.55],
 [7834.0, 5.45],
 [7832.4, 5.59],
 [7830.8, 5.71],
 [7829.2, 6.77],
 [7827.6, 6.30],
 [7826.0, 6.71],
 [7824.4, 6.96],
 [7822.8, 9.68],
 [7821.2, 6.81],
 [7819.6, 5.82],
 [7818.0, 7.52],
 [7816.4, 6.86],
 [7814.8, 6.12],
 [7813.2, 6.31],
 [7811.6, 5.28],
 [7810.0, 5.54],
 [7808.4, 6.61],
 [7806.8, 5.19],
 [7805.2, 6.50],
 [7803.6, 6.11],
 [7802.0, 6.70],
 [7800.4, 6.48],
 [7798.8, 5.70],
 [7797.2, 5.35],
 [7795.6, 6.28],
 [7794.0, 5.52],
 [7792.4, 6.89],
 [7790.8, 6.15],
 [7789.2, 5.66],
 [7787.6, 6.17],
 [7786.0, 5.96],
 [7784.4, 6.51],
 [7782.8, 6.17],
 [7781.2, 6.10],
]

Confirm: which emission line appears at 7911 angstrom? [N II]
